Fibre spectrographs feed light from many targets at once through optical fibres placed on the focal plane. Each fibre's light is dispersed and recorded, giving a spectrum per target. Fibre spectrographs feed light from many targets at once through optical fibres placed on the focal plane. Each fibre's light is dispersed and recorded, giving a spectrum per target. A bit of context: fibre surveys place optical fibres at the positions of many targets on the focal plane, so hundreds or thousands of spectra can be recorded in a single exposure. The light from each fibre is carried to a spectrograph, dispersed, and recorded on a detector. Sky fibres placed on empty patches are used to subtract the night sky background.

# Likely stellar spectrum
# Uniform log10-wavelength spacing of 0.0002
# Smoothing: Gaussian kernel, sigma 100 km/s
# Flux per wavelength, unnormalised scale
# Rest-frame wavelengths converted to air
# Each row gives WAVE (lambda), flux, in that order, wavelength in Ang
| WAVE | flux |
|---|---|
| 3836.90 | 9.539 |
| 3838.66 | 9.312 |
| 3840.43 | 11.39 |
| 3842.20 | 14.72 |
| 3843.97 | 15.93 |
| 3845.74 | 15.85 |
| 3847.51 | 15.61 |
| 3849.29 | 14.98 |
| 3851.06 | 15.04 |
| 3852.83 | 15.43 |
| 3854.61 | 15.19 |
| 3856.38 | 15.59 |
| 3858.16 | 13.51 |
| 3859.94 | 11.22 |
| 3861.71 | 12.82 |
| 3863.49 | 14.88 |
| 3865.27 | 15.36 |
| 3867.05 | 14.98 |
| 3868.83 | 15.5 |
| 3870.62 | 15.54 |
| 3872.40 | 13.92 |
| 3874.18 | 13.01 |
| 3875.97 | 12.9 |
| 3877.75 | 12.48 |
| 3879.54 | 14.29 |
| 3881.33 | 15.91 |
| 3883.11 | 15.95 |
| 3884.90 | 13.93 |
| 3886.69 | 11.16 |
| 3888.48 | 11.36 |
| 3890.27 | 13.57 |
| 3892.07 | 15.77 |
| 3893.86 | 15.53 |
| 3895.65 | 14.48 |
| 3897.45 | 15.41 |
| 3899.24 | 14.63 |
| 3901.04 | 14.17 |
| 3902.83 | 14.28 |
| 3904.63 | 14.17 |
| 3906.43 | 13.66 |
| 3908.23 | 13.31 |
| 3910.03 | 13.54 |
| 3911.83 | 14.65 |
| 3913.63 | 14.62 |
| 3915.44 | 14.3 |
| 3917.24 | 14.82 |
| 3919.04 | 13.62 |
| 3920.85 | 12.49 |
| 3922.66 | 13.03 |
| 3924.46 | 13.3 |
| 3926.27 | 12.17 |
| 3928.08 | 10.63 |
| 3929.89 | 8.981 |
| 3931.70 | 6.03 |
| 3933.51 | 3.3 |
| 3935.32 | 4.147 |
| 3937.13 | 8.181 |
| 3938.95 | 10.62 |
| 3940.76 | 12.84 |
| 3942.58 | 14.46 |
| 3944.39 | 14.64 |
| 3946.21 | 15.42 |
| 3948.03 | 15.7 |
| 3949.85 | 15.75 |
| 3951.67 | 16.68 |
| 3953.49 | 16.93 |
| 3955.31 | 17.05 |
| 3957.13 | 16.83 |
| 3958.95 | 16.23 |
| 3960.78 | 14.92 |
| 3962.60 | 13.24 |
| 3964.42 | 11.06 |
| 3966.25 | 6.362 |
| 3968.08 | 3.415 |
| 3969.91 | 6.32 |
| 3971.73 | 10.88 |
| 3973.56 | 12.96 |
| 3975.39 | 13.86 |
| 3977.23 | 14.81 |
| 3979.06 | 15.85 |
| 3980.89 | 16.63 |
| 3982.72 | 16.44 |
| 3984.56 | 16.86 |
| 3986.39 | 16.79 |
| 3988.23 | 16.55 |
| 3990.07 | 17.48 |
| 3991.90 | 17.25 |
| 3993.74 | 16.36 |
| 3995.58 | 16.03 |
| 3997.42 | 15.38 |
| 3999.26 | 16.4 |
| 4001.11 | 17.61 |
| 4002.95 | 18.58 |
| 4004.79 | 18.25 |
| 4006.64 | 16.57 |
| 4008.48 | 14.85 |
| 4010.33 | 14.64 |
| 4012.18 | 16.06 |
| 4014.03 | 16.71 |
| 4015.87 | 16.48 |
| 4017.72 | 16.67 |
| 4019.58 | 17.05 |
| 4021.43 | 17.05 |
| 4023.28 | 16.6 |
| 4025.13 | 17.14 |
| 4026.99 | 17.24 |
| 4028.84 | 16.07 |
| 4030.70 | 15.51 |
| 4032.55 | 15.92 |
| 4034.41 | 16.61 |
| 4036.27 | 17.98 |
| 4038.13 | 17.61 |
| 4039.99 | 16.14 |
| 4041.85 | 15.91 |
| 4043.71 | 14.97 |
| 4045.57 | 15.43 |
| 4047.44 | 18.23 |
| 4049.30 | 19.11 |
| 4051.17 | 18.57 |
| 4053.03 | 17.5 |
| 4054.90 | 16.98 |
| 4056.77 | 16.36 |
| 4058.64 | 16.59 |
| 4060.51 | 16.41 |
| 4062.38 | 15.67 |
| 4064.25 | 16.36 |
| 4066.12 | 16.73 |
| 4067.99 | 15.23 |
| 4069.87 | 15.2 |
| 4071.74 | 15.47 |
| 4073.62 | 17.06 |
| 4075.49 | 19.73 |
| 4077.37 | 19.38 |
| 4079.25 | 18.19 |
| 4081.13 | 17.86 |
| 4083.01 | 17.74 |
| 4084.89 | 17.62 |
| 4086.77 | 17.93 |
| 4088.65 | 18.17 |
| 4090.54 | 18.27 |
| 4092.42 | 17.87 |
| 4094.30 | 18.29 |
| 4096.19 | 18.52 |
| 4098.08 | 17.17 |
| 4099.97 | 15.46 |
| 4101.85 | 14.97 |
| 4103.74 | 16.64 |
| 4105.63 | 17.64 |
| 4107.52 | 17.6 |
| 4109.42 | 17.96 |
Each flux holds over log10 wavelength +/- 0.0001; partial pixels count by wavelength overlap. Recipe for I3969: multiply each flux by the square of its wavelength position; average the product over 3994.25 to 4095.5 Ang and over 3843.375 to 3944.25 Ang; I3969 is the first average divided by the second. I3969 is 1.37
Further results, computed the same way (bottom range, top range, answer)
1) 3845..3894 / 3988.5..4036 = 1.25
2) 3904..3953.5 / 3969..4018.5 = 1.30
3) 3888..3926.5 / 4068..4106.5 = 1.36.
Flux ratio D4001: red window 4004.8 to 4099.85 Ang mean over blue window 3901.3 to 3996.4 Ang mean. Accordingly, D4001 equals 1.3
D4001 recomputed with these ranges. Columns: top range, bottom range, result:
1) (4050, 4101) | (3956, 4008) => 1.18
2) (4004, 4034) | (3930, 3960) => 1.29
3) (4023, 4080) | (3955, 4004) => 1.16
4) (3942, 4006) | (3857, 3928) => 1.07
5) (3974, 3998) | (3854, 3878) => 1.14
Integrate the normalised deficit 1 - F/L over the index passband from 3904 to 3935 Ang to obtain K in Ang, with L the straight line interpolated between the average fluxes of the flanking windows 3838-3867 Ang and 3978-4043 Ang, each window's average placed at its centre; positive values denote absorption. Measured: 6.6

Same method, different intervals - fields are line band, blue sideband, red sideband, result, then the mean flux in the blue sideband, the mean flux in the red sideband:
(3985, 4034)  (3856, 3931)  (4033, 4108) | -1.95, 13.8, 17.1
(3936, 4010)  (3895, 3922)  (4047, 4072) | 3.49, 14.1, 16.7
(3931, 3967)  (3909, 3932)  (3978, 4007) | 4.48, 12.6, 16.8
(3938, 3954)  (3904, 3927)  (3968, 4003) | -0.51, 13.7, 15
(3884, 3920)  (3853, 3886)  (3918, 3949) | -3.90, 14.3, 11.2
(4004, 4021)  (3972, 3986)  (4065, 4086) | -0.48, 15.2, 17.3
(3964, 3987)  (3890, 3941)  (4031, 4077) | 3.02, 12.4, 16.8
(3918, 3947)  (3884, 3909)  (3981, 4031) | 7.76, 14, 16.6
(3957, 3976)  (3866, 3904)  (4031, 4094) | 5.31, 14.2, 17.1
